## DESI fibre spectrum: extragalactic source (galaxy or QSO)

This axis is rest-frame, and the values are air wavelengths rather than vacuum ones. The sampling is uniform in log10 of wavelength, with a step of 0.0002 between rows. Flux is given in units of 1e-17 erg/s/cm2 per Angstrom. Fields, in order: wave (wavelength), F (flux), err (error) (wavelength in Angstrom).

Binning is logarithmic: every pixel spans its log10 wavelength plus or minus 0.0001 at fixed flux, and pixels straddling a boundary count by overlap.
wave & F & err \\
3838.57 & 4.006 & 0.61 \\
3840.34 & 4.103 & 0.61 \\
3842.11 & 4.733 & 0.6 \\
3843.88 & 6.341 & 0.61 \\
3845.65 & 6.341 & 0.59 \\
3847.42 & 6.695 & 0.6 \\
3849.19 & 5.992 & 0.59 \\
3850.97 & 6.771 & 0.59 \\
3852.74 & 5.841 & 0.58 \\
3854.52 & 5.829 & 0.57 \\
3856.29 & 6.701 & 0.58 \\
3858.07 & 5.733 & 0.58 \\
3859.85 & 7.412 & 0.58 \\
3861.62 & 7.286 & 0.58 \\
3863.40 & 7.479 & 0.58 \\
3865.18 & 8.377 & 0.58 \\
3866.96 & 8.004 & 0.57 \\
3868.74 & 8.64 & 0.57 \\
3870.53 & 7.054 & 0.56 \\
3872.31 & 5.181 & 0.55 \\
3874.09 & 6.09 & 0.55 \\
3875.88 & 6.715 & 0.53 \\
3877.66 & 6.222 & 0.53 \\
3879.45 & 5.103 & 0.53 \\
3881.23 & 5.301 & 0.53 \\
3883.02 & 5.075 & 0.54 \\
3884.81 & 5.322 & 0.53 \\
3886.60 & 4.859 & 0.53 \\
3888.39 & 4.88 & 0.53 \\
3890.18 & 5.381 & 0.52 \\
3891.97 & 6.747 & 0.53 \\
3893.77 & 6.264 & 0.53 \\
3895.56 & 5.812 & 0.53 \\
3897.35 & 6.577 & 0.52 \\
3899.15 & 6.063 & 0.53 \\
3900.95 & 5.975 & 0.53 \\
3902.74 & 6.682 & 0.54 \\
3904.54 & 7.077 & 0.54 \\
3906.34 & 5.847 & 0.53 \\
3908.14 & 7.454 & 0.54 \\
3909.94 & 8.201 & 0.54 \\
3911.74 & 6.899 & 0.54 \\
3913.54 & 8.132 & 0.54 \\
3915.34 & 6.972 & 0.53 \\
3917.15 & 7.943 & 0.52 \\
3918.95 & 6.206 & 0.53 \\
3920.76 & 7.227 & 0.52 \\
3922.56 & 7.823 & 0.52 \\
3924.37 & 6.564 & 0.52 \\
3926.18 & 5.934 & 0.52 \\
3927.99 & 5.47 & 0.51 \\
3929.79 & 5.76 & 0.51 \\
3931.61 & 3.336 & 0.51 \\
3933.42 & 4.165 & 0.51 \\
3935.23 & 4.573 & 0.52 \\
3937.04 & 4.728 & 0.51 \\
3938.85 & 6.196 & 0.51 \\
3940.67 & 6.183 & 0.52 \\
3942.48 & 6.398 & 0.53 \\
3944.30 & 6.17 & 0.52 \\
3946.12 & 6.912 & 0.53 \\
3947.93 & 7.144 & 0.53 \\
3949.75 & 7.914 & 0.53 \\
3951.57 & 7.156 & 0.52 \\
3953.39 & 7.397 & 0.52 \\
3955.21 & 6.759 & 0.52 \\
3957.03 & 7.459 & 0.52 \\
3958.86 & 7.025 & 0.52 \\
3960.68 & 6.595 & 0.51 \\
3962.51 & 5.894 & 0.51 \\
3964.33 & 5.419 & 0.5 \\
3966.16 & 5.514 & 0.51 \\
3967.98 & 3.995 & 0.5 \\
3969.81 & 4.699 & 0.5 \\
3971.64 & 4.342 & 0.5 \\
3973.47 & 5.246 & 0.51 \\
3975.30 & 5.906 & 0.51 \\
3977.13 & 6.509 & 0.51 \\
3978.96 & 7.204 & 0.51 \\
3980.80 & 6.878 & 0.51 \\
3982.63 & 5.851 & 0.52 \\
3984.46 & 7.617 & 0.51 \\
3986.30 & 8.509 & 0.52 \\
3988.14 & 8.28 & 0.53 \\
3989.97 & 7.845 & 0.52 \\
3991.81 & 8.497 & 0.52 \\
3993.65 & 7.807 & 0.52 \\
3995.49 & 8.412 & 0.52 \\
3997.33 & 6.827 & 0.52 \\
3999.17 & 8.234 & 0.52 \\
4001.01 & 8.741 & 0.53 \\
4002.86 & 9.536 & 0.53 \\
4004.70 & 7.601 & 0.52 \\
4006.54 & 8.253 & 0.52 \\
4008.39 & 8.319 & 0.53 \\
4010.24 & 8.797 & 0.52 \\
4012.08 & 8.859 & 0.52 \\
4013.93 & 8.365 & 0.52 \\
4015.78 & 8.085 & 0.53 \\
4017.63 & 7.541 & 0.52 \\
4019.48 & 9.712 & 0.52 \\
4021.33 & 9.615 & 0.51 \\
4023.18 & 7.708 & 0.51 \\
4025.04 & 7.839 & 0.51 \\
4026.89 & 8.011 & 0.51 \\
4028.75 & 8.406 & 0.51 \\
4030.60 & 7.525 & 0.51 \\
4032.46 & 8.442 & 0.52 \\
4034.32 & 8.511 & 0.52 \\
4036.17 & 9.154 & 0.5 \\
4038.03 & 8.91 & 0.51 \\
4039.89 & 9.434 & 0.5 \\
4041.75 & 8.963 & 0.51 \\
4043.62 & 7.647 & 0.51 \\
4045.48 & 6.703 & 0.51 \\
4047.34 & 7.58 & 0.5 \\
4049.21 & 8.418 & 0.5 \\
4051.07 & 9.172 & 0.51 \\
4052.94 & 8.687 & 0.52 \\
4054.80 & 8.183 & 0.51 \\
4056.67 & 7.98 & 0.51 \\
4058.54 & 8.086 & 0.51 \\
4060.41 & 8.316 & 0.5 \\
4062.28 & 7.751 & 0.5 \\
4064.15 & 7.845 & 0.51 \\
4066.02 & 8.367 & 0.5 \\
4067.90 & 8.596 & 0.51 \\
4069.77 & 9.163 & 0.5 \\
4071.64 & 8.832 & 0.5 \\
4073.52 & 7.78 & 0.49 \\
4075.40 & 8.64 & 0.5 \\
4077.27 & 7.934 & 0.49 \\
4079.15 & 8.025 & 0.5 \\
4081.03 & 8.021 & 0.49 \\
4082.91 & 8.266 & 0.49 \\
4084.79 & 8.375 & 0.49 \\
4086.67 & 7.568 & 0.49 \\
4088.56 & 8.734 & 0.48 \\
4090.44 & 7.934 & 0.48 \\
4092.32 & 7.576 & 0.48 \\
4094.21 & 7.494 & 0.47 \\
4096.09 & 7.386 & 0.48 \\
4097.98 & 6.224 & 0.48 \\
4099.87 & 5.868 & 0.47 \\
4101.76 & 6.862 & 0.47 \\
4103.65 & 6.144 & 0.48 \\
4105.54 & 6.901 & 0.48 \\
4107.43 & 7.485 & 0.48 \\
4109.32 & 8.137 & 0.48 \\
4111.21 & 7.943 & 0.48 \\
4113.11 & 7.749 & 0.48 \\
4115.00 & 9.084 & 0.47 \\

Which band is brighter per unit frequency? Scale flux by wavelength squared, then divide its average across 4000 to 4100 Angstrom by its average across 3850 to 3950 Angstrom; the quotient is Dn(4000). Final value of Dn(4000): 1.4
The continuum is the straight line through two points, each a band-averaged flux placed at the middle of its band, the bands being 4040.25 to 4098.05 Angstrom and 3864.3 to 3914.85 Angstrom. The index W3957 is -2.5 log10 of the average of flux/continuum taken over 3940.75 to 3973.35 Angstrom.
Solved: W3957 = 0.13 mag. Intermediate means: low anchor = 6.43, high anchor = 8.11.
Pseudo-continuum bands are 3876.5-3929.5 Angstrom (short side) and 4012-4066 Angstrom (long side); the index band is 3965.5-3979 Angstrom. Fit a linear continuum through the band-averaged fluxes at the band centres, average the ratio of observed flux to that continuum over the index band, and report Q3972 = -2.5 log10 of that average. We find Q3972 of 0.35 mag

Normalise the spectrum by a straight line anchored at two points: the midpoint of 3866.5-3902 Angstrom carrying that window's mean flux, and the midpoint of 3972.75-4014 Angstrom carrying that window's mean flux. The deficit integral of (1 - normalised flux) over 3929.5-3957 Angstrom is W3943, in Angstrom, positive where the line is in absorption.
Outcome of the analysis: 3.5 Angstrom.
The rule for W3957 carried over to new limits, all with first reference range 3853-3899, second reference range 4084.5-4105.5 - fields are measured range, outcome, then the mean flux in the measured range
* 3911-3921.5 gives -0.12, 7.23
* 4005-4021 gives -0.23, 8.5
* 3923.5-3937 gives 0.27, 5.09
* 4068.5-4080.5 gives -0.17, 8.39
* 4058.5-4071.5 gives -0.18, 8.35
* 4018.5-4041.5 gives -0.23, 8.62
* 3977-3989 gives -0.08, 7.31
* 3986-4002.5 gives -0.20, 8.16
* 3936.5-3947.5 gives 0.07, 6.19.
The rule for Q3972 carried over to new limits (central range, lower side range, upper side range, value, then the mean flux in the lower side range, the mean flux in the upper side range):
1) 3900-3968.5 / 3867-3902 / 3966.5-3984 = -0.103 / 6.01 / 5.68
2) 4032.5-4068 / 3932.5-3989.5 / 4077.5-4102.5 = -0.161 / 6.29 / 7.58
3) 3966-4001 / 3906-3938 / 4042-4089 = 0.047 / 6.3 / 8.19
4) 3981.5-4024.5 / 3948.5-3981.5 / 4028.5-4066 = -0.146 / 6.22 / 8.29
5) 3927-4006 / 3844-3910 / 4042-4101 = 0.087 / 6.38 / 7.98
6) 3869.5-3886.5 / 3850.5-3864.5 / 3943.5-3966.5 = 0.160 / 6.66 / 6.75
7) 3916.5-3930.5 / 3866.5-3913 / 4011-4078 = 0.020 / 6.28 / 8.36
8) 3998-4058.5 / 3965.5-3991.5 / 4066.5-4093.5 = -0.156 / 6.38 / 8.24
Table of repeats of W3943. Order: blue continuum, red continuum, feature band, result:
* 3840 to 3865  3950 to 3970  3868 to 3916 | 0.1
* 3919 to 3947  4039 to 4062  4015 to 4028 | -1.2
